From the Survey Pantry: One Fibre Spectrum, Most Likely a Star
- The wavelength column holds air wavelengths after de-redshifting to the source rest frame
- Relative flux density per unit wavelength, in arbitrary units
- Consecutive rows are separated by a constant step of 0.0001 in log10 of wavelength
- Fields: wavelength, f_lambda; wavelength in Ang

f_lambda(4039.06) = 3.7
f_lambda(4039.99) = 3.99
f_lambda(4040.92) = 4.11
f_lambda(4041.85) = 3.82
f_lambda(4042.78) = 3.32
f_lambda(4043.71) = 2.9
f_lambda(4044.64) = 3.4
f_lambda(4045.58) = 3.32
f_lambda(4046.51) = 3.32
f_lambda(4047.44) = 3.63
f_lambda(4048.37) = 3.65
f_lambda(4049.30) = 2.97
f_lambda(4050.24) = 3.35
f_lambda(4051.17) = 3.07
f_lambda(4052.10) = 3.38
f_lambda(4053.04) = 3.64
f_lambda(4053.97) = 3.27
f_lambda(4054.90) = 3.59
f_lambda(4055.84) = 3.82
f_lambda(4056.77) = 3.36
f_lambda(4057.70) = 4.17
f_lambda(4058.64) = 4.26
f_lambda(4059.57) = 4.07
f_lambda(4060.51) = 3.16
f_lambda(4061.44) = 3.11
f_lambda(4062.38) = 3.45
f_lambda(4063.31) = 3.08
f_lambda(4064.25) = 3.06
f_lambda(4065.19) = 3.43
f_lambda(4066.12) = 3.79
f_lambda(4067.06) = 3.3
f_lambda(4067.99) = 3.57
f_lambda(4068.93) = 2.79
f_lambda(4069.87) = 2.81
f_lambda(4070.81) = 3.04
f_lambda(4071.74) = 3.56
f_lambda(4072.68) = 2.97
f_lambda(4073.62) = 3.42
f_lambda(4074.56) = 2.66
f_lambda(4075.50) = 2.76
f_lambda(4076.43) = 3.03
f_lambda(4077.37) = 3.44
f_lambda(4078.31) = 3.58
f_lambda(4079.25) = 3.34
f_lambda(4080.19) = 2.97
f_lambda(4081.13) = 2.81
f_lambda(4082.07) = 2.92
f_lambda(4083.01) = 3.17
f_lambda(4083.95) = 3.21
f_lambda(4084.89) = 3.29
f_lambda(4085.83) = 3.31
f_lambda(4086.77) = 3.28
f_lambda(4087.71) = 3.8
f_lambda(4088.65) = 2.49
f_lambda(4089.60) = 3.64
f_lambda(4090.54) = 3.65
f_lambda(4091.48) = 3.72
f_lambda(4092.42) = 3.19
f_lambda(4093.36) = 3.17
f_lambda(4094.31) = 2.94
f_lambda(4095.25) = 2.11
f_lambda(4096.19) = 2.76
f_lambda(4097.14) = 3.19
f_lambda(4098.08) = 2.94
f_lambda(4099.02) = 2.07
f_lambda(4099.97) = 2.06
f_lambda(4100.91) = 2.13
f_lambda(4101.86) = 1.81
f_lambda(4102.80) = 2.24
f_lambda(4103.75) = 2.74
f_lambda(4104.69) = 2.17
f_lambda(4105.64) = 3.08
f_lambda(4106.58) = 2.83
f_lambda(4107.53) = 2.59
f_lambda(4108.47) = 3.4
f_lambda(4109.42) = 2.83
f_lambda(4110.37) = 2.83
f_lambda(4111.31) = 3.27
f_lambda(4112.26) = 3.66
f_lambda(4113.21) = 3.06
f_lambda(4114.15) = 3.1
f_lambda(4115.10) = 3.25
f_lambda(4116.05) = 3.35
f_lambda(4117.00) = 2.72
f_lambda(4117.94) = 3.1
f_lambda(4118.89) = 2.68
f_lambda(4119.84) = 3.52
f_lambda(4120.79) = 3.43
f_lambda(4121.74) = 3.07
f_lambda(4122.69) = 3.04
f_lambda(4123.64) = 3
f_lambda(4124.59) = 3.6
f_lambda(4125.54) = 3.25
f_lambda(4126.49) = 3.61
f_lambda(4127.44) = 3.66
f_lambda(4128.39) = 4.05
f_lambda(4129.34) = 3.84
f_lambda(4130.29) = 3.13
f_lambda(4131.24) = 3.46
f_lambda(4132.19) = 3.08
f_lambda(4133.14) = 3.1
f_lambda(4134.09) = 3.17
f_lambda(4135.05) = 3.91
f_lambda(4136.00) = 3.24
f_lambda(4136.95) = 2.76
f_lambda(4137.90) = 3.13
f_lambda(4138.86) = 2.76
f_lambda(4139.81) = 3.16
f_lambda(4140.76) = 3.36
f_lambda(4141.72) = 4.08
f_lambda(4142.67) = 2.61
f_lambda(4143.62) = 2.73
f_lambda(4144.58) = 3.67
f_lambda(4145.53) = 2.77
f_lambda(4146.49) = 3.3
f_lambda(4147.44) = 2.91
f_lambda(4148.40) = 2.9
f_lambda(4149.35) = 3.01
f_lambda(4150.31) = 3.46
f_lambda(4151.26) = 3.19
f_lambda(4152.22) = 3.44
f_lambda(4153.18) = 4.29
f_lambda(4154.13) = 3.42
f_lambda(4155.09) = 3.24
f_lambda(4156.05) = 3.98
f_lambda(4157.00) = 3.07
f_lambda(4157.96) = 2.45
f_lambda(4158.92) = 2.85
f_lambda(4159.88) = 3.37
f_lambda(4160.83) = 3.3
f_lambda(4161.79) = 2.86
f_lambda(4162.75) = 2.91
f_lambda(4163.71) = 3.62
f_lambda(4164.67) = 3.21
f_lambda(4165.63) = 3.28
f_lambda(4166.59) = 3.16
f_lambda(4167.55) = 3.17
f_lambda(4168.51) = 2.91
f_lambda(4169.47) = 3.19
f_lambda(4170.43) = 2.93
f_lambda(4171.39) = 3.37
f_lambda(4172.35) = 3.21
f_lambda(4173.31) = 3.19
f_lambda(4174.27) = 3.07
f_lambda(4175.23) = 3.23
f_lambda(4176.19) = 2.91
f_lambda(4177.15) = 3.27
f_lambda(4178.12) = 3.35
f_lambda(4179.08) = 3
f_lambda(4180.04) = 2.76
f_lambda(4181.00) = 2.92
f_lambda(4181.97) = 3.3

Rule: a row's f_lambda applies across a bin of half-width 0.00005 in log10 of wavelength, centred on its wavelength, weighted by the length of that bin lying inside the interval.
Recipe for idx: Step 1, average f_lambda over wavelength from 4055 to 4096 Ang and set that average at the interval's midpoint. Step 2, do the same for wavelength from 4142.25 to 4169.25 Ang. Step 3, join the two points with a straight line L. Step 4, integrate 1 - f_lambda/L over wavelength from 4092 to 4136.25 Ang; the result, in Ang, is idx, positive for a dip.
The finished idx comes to 2.7 Ang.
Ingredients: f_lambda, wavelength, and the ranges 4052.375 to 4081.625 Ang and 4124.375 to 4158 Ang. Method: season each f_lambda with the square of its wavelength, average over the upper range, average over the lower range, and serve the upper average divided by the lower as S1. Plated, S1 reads 1.0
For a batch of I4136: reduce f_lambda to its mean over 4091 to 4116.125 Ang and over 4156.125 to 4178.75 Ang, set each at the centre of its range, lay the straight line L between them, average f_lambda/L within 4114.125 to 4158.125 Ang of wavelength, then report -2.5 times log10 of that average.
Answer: -0.10 mag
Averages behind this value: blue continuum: 2.83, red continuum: 3.14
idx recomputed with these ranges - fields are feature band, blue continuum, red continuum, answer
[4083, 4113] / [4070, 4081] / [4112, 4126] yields 2.27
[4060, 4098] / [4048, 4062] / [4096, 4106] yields -2.90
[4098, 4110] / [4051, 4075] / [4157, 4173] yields 2.76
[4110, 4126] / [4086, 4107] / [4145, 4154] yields -0.92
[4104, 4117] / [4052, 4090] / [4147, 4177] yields 0.98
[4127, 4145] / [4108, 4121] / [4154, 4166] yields -0.80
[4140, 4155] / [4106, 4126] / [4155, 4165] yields -0.57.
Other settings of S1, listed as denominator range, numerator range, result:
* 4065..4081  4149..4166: 1.07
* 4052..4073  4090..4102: 0.83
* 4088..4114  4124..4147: 1.18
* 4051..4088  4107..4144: 1.00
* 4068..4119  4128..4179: 1.11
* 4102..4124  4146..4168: 1.11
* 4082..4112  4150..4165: 1.17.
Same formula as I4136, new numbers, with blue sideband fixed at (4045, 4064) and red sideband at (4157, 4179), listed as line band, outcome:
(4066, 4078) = 0.090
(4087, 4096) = 0.061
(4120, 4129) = -0.053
